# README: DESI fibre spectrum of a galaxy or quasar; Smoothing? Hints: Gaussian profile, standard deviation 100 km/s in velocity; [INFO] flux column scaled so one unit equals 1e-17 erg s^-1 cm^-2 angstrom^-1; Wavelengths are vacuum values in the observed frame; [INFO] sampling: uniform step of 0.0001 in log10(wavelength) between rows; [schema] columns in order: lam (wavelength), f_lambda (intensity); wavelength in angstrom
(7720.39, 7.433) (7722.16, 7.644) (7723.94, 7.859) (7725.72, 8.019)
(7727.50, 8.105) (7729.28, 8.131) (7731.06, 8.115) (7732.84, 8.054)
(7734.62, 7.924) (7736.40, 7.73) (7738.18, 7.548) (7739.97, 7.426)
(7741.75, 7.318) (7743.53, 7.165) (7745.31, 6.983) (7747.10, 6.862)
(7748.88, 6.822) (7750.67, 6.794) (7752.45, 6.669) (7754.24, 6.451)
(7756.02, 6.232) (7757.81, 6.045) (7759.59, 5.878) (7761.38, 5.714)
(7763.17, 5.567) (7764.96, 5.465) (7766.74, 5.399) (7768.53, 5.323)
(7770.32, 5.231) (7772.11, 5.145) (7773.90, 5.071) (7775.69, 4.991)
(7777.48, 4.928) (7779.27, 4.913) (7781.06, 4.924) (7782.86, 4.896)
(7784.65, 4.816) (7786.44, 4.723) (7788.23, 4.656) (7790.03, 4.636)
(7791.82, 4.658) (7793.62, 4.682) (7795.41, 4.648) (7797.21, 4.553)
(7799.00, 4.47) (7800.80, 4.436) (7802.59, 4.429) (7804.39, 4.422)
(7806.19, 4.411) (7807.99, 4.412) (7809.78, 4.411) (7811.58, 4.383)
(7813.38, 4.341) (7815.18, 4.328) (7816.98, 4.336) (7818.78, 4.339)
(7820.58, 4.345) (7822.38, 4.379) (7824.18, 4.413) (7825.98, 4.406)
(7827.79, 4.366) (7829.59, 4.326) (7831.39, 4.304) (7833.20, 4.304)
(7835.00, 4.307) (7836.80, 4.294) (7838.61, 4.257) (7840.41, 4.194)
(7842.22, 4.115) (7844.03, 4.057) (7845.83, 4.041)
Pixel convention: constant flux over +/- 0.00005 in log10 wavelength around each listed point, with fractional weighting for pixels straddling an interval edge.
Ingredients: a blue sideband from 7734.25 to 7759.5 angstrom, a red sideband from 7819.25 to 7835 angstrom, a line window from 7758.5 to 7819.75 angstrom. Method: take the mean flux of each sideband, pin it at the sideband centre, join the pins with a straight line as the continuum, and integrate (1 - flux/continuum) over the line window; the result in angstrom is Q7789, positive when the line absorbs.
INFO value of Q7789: 8.3 angstrom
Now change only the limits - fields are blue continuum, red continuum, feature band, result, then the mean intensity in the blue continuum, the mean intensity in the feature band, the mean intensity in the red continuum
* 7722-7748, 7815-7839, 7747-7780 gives 4.52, 7.66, 5.74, 4.34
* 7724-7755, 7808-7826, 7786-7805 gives 2.34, 7.43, 4.57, 4.37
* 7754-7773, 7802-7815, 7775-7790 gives 0.82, 5.65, 4.84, 4.4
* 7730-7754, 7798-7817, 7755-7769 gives 1.55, 7.32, 5.72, 4.4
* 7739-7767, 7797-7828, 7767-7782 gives 1.65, 6.45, 5.08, 4.4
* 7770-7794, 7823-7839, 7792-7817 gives 0.90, 4.87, 4.46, 4.33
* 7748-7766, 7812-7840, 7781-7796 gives 1.68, 6.16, 4.73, 4.33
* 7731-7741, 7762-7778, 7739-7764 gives 0.20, 7.77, 6.57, 5.25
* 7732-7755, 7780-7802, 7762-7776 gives 1.33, 7.21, 5.29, 4.67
